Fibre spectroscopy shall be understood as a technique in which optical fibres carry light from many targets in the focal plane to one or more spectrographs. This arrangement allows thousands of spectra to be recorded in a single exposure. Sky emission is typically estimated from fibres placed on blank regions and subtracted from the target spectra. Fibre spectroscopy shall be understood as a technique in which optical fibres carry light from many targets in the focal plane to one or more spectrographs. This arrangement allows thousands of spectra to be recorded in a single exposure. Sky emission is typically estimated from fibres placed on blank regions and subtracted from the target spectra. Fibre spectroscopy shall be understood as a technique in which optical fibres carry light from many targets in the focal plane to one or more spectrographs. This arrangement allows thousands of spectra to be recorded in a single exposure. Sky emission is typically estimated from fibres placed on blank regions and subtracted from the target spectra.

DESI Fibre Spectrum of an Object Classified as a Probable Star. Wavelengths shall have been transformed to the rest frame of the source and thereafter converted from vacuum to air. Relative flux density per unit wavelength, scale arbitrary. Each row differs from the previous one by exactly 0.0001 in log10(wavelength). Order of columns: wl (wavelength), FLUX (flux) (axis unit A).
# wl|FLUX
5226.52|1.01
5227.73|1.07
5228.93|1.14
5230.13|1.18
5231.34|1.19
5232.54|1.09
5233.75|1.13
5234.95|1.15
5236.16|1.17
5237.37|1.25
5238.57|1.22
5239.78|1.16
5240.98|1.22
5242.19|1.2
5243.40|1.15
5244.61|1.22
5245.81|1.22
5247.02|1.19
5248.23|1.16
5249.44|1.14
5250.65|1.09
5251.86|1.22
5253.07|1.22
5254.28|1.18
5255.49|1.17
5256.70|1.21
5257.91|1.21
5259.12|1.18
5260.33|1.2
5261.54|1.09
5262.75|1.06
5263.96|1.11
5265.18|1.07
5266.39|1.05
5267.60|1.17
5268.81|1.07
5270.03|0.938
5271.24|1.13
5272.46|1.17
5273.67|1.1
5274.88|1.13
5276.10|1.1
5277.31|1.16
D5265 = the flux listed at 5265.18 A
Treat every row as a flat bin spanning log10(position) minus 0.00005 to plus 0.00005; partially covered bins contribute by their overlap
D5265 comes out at 1.07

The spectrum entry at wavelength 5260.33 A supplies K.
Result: 1.2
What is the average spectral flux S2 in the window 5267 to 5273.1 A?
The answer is 1.1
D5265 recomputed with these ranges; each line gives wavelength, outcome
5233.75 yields 1.13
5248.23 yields 1.16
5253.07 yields 1.22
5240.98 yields 1.22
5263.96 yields 1.11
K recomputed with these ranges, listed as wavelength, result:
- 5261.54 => 1.09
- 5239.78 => 1.16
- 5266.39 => 1.05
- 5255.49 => 1.17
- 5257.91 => 1.21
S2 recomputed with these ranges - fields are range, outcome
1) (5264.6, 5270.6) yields 1.06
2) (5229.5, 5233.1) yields 1.16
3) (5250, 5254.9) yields 1.18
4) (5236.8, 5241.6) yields 1.21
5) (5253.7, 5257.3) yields 1.19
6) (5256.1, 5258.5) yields 1.21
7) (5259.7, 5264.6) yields 1.11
